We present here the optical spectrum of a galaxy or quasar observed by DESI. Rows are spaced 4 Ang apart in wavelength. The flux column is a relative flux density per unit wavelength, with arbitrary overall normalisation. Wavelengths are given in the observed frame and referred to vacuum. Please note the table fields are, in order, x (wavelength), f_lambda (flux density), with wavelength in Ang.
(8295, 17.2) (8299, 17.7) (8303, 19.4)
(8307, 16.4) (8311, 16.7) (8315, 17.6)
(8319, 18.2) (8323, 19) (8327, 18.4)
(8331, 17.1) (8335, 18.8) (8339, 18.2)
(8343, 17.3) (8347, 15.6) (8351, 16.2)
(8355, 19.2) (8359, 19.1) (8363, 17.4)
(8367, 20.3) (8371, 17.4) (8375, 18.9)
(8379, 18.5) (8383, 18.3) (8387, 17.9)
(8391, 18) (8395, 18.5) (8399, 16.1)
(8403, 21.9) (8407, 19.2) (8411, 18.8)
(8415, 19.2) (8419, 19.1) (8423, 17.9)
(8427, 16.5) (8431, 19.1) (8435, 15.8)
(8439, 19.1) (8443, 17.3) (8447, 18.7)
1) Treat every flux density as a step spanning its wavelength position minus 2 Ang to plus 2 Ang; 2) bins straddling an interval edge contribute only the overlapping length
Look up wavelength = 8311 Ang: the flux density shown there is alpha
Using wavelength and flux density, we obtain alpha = 16.7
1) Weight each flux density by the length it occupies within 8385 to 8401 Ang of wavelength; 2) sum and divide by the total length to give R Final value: 17.6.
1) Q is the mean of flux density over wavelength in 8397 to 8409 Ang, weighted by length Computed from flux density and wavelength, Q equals 19.1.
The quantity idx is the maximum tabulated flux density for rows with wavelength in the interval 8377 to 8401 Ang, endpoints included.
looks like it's 18.5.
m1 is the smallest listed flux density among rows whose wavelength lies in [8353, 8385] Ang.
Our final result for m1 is 17.4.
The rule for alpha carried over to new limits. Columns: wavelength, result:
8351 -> 16.2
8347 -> 15.6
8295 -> 17.2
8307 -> 16.4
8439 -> 19.1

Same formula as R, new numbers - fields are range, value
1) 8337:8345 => 17.8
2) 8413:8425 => 18.7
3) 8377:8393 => 18.2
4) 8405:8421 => 19.1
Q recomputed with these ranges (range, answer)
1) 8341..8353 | 16.4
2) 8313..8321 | 17.9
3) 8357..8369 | 18.9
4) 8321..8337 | 18.3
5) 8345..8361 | 17.5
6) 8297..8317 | 17.6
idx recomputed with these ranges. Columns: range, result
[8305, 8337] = 19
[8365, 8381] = 20.3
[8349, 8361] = 19.2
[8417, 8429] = 19.1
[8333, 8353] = 18.8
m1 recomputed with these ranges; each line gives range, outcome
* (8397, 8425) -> 16.1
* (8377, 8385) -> 18.3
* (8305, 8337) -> 16.4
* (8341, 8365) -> 15.6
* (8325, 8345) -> 17.1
